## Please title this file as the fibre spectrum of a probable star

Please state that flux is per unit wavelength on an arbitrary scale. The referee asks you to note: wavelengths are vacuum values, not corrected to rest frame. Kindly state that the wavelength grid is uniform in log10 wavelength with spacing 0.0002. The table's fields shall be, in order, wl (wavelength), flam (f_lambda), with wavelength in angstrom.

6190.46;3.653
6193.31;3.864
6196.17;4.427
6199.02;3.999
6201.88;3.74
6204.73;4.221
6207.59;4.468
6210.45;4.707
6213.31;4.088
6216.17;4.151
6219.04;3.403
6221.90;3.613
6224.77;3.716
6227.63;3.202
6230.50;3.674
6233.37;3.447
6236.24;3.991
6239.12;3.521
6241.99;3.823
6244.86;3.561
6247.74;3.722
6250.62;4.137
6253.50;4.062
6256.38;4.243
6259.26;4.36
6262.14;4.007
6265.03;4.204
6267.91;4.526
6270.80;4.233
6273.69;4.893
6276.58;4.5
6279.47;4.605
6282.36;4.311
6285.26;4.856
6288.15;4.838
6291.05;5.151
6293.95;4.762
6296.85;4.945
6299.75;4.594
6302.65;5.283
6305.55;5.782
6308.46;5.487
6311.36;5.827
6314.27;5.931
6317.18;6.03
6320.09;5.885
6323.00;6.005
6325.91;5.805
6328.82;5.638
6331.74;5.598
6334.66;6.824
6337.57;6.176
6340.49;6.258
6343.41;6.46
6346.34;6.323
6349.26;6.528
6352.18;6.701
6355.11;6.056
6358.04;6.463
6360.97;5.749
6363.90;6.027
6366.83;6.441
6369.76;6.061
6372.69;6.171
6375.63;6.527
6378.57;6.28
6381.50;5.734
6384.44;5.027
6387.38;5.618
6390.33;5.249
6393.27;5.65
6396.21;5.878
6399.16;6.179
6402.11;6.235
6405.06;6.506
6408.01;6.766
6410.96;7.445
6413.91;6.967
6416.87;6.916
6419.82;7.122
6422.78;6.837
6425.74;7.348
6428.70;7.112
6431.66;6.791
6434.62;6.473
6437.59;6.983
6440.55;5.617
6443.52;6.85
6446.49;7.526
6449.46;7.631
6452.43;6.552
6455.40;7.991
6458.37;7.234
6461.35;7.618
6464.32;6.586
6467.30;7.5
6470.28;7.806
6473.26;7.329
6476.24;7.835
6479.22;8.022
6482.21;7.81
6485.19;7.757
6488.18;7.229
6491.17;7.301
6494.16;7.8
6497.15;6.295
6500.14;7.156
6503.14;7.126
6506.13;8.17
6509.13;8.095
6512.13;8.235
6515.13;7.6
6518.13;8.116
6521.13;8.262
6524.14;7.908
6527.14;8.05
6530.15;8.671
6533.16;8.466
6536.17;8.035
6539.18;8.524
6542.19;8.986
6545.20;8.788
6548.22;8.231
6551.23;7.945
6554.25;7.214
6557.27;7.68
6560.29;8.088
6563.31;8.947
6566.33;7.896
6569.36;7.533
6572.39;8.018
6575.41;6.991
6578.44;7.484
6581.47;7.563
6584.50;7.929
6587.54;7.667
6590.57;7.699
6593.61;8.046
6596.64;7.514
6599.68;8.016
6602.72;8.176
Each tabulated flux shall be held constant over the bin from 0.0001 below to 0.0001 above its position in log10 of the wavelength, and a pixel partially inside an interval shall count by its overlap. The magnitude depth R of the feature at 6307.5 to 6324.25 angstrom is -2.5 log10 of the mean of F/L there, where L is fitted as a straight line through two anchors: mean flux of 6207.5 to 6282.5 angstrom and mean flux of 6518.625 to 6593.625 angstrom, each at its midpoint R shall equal -0.19 mag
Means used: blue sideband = 4.03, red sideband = 8.02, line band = 5.87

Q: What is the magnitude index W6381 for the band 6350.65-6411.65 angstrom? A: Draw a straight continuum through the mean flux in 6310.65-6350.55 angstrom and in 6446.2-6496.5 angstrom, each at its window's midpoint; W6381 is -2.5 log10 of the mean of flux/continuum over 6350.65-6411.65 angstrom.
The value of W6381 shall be 0.08 mag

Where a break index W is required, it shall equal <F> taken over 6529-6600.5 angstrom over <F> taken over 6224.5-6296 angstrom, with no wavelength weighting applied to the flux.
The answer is 1.91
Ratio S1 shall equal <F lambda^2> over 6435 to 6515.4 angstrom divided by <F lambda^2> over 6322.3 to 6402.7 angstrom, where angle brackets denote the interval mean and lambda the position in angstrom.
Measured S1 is 1.26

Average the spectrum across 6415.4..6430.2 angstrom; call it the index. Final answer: 7.07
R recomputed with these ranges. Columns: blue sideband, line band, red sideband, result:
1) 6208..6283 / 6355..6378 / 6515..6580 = -0.10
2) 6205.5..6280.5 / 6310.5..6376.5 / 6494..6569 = -0.14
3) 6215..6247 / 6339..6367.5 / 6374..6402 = -0.18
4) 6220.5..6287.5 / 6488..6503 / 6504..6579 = 0.04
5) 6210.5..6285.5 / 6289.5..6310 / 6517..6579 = -0.09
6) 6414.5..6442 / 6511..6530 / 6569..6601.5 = -0.11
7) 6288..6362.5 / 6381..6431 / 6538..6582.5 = 0.03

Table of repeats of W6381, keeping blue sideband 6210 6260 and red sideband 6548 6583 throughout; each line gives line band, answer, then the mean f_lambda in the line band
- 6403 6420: -0.165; 6.92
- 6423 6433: -0.151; 7.06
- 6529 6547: -0.151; 8.57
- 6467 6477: -0.145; 7.62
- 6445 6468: -0.133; 7.32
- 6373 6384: -0.098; 6.07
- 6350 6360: -0.208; 6.38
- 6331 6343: -0.235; 6.27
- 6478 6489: -0.138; 7.72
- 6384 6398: 0.032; 5.53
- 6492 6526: -0.086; 7.7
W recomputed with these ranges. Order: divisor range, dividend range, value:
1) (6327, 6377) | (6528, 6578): 1.30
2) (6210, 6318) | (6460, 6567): 1.78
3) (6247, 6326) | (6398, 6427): 1.40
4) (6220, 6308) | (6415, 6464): 1.64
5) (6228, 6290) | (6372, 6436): 1.54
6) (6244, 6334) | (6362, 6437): 1.30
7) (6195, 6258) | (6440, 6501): 1.88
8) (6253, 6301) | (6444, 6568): 1.72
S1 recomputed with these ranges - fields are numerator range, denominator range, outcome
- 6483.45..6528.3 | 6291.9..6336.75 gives 1.45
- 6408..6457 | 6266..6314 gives 1.48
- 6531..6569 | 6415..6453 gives 1.23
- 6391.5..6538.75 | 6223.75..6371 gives 1.51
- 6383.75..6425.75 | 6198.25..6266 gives 1.72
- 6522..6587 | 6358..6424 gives 1.35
